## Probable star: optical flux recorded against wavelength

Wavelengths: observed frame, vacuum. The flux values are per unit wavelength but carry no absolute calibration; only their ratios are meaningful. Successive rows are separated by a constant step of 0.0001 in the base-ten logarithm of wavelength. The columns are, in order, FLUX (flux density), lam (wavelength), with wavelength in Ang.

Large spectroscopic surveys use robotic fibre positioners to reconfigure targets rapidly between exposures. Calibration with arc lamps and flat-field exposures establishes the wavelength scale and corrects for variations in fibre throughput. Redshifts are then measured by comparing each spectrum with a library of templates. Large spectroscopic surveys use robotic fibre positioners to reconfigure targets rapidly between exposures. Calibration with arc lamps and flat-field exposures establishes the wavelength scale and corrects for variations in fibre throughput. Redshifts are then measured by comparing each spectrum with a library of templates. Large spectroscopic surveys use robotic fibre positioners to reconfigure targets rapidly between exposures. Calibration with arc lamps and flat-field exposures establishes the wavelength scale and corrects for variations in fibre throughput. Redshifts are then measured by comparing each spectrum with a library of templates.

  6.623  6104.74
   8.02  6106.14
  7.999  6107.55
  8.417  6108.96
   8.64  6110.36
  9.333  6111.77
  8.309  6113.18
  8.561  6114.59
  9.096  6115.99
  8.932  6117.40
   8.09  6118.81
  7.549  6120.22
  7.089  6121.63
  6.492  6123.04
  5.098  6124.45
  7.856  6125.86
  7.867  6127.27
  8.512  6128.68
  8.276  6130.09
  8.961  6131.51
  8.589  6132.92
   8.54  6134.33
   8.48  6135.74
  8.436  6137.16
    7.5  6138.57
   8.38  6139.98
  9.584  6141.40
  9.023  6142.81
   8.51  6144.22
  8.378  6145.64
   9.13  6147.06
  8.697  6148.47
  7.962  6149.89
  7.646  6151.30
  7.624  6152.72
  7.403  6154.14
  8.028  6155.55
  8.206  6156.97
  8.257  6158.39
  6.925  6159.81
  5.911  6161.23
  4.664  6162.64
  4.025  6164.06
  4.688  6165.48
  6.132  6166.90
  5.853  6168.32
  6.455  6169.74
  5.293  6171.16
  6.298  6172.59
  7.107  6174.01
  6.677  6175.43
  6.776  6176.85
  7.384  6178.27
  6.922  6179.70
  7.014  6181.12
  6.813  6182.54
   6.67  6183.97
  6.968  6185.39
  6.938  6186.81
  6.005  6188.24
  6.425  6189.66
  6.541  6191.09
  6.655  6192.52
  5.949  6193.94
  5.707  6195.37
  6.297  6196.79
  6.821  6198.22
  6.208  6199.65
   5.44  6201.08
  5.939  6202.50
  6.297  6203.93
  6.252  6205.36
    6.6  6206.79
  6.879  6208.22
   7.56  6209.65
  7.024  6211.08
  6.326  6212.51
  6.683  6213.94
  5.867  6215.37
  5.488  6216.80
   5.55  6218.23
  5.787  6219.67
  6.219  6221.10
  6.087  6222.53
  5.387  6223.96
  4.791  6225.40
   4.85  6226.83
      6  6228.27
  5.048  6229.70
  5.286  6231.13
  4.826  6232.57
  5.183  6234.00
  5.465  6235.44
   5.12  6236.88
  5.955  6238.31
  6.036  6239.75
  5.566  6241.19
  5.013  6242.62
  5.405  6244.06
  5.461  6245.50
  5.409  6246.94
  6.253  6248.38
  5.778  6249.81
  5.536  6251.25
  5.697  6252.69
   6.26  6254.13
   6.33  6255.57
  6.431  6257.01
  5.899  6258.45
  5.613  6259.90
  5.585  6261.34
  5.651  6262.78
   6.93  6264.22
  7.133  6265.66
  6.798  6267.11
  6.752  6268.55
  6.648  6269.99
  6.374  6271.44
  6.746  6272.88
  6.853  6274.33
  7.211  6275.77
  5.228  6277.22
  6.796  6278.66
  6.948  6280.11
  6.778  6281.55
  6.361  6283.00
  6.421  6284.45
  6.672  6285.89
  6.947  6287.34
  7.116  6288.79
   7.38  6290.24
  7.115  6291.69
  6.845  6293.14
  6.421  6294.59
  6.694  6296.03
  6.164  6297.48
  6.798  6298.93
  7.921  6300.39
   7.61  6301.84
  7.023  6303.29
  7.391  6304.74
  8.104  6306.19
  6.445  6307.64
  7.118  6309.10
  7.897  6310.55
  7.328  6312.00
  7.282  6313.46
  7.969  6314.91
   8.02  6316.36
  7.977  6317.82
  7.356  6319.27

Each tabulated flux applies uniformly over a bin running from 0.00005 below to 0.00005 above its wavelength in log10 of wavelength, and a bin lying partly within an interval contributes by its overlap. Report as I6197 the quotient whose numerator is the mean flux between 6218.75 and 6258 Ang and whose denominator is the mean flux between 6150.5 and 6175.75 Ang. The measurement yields 0.9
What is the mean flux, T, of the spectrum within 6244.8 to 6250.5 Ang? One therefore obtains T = 5.73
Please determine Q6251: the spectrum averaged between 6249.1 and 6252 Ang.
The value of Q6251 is 5.65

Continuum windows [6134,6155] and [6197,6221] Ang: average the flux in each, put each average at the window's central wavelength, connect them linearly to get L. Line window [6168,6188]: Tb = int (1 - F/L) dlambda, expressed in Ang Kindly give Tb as 1.7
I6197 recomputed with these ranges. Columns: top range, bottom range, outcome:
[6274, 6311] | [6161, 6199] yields 1.11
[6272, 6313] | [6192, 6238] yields 1.17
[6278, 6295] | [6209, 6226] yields 1.12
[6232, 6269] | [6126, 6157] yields 0.70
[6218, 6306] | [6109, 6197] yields 0.84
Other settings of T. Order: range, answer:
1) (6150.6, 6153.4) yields 7.63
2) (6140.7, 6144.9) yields 9.06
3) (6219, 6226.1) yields 5.66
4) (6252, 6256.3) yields 6.1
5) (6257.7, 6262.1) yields 5.7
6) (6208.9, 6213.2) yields 6.97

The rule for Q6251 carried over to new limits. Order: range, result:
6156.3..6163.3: 6.8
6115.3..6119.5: 8.7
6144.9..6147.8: 8.74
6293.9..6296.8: 6.57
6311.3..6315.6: 7.52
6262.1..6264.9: 6.3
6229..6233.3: 5.06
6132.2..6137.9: 8.51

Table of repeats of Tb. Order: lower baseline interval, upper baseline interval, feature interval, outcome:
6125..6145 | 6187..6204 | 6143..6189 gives 2.3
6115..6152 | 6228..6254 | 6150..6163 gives 0.6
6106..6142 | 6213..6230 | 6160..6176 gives 2.9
